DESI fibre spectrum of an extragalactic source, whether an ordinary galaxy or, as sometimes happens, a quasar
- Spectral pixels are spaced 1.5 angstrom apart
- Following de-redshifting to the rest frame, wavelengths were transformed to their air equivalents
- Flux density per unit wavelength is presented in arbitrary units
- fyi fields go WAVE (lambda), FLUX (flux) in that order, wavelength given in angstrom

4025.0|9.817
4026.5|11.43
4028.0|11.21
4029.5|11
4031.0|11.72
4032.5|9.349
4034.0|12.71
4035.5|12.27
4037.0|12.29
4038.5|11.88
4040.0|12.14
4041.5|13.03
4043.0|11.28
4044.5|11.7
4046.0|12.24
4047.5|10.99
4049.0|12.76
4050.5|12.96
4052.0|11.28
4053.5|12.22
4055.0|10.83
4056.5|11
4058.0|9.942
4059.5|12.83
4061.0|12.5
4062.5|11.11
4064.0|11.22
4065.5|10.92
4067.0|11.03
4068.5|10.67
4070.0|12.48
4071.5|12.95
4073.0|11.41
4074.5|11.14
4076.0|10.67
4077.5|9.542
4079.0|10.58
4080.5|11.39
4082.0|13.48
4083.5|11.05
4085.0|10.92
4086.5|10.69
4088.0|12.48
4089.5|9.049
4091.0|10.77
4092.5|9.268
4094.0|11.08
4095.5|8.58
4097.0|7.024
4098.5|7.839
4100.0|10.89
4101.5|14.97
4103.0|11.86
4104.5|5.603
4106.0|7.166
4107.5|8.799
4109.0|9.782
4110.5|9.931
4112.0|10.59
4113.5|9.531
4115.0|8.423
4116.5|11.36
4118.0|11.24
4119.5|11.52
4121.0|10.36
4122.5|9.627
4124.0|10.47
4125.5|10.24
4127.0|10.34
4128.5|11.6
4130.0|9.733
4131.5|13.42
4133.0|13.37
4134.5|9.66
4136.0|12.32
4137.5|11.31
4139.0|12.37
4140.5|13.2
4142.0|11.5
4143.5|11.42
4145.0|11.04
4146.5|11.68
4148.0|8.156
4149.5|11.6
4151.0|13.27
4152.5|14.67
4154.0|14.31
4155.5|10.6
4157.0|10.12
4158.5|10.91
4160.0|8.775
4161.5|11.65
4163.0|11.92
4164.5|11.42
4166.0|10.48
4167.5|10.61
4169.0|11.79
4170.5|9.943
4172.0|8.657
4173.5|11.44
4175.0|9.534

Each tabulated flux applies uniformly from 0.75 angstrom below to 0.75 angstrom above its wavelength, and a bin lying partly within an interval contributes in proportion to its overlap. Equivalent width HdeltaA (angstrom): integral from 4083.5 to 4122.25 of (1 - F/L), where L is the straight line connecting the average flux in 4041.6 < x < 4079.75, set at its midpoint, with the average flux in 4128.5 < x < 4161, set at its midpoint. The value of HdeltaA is 5.14 angstrom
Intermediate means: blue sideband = 11.5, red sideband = 11.6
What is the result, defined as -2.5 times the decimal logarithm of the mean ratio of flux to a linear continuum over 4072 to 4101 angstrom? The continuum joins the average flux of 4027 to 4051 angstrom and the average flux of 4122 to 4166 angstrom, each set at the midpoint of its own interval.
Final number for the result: 0.114 mag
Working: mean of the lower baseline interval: 11.8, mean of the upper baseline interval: 11.4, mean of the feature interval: 10.5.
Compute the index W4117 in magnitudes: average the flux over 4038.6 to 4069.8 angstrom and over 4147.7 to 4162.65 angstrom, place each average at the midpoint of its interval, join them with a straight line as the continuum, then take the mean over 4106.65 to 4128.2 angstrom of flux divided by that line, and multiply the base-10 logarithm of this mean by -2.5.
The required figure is 0.14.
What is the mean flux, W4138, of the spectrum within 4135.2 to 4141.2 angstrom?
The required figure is 12.3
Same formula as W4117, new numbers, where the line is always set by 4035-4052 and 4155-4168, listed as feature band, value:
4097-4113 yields 0.18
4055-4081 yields 0.05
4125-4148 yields -0.04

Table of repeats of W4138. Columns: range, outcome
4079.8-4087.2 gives 11.5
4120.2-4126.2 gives 10.2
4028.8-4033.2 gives 10.7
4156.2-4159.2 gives 10.5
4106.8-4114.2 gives 9.73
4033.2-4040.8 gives 12.2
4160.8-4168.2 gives 11.2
